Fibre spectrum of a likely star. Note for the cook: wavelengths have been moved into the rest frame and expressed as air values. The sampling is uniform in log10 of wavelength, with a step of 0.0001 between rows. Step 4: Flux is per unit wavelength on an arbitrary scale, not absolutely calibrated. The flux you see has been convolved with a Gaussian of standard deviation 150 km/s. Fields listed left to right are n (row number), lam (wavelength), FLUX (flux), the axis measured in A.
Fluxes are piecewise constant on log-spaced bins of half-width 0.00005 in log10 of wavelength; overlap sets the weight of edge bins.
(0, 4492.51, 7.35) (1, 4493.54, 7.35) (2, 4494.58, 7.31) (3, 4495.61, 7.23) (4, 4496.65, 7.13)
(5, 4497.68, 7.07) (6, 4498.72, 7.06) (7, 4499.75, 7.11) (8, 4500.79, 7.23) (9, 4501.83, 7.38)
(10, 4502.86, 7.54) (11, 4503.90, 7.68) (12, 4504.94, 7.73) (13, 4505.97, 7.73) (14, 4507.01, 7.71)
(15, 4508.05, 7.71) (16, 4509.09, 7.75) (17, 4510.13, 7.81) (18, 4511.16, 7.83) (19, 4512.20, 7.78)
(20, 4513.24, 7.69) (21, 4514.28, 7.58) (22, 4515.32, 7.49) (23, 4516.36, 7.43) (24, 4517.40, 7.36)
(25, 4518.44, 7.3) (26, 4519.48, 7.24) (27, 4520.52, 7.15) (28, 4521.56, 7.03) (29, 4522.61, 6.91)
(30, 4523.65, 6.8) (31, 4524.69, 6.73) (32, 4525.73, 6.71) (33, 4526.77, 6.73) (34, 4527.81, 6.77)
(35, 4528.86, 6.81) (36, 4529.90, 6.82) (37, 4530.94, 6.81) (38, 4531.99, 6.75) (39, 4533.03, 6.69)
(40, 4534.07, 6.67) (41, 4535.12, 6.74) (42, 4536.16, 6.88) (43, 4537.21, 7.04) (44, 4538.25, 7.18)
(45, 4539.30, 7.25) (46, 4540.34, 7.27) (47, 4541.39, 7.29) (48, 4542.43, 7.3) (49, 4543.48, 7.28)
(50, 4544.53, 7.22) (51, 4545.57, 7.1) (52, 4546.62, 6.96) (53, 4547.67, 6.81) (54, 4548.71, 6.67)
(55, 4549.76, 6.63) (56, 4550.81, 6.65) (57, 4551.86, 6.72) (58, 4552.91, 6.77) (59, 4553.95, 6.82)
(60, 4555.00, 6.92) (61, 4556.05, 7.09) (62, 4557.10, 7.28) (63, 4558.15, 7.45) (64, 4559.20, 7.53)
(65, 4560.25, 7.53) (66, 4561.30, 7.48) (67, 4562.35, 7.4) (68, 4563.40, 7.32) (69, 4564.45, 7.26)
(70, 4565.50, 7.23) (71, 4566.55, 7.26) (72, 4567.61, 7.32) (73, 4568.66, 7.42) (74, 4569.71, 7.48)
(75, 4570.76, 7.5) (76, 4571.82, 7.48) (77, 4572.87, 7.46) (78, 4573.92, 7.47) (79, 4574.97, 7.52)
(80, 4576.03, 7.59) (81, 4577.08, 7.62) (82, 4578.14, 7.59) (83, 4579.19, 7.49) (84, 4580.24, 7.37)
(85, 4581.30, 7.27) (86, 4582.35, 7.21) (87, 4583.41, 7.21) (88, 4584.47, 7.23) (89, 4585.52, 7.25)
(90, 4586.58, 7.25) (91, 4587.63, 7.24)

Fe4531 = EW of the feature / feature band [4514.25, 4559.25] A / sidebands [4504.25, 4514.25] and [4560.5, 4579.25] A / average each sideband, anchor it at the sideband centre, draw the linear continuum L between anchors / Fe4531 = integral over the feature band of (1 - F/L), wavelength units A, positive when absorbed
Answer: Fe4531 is 3.6 A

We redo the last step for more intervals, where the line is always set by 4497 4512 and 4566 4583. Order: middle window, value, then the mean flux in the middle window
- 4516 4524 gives 0.4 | 7.15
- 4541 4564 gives 1.1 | 7.1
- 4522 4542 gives 1.6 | 6.89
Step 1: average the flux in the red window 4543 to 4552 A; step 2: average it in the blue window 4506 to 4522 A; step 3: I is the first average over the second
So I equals 0.9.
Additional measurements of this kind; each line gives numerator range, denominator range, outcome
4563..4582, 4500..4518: 0.98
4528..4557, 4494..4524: 0.94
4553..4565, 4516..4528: 1.04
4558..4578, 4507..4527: 1.01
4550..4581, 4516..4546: 1.04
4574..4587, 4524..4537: 1.09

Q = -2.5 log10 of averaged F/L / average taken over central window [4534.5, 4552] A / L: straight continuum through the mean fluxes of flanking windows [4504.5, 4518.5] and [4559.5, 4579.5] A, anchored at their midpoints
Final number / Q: 0.080 mag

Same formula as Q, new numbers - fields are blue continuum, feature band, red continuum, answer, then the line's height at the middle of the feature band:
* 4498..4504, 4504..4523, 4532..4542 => -0.05 mag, 7.19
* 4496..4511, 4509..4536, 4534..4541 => 0.02 mag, 7.23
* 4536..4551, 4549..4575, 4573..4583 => 0.01 mag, 7.27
